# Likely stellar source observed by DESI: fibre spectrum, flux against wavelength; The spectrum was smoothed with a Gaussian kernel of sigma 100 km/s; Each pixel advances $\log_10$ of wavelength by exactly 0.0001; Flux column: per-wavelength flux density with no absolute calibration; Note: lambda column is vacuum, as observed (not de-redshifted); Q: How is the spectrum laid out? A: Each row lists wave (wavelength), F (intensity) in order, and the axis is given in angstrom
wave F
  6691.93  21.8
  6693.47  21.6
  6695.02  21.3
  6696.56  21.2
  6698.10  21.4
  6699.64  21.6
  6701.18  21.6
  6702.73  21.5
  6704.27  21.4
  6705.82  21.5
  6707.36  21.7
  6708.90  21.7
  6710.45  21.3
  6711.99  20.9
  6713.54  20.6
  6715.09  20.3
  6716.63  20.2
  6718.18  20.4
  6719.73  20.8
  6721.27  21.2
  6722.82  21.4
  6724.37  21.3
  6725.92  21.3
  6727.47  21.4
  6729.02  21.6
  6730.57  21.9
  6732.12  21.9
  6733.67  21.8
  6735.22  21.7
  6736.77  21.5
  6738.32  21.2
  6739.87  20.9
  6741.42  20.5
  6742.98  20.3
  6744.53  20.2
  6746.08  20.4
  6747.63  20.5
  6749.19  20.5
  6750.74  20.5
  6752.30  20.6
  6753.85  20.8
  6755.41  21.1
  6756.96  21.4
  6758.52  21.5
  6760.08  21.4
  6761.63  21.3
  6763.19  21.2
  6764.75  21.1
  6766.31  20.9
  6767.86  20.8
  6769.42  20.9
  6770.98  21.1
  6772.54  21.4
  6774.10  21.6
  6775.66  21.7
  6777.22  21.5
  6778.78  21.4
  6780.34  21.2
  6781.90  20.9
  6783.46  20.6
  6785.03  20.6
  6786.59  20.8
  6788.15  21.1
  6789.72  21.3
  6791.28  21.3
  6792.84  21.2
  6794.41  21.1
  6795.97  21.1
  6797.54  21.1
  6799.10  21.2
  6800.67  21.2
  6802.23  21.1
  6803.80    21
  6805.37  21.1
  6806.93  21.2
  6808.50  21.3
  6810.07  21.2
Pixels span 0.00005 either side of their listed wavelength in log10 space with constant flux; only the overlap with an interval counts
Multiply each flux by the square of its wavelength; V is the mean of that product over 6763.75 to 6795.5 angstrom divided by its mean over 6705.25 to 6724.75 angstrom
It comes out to 1.02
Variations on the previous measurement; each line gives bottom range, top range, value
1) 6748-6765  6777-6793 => 1.01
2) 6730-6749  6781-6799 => 1.01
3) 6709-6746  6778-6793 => 1.02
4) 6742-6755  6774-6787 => 1.04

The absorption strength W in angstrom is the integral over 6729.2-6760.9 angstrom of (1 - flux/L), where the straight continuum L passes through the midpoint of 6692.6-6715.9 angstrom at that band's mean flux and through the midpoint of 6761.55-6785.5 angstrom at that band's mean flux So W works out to 0.2 angstrom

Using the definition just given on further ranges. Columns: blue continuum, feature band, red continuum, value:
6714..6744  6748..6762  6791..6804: 0.1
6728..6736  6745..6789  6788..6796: 0.8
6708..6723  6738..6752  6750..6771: 0.3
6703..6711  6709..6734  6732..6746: 0.2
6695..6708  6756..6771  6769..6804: 0.1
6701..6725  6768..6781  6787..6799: -0.1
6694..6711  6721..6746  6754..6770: 0.1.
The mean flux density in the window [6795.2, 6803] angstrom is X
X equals 21.1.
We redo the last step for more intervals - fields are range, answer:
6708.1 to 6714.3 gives 21.1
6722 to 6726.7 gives 21.3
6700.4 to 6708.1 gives 21.5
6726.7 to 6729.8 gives 21.5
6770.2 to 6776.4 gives 21.4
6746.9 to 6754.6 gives 20.6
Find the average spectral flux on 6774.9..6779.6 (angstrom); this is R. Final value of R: 21.5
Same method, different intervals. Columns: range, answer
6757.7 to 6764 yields 21.3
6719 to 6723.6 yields 21.2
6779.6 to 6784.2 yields 20.9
